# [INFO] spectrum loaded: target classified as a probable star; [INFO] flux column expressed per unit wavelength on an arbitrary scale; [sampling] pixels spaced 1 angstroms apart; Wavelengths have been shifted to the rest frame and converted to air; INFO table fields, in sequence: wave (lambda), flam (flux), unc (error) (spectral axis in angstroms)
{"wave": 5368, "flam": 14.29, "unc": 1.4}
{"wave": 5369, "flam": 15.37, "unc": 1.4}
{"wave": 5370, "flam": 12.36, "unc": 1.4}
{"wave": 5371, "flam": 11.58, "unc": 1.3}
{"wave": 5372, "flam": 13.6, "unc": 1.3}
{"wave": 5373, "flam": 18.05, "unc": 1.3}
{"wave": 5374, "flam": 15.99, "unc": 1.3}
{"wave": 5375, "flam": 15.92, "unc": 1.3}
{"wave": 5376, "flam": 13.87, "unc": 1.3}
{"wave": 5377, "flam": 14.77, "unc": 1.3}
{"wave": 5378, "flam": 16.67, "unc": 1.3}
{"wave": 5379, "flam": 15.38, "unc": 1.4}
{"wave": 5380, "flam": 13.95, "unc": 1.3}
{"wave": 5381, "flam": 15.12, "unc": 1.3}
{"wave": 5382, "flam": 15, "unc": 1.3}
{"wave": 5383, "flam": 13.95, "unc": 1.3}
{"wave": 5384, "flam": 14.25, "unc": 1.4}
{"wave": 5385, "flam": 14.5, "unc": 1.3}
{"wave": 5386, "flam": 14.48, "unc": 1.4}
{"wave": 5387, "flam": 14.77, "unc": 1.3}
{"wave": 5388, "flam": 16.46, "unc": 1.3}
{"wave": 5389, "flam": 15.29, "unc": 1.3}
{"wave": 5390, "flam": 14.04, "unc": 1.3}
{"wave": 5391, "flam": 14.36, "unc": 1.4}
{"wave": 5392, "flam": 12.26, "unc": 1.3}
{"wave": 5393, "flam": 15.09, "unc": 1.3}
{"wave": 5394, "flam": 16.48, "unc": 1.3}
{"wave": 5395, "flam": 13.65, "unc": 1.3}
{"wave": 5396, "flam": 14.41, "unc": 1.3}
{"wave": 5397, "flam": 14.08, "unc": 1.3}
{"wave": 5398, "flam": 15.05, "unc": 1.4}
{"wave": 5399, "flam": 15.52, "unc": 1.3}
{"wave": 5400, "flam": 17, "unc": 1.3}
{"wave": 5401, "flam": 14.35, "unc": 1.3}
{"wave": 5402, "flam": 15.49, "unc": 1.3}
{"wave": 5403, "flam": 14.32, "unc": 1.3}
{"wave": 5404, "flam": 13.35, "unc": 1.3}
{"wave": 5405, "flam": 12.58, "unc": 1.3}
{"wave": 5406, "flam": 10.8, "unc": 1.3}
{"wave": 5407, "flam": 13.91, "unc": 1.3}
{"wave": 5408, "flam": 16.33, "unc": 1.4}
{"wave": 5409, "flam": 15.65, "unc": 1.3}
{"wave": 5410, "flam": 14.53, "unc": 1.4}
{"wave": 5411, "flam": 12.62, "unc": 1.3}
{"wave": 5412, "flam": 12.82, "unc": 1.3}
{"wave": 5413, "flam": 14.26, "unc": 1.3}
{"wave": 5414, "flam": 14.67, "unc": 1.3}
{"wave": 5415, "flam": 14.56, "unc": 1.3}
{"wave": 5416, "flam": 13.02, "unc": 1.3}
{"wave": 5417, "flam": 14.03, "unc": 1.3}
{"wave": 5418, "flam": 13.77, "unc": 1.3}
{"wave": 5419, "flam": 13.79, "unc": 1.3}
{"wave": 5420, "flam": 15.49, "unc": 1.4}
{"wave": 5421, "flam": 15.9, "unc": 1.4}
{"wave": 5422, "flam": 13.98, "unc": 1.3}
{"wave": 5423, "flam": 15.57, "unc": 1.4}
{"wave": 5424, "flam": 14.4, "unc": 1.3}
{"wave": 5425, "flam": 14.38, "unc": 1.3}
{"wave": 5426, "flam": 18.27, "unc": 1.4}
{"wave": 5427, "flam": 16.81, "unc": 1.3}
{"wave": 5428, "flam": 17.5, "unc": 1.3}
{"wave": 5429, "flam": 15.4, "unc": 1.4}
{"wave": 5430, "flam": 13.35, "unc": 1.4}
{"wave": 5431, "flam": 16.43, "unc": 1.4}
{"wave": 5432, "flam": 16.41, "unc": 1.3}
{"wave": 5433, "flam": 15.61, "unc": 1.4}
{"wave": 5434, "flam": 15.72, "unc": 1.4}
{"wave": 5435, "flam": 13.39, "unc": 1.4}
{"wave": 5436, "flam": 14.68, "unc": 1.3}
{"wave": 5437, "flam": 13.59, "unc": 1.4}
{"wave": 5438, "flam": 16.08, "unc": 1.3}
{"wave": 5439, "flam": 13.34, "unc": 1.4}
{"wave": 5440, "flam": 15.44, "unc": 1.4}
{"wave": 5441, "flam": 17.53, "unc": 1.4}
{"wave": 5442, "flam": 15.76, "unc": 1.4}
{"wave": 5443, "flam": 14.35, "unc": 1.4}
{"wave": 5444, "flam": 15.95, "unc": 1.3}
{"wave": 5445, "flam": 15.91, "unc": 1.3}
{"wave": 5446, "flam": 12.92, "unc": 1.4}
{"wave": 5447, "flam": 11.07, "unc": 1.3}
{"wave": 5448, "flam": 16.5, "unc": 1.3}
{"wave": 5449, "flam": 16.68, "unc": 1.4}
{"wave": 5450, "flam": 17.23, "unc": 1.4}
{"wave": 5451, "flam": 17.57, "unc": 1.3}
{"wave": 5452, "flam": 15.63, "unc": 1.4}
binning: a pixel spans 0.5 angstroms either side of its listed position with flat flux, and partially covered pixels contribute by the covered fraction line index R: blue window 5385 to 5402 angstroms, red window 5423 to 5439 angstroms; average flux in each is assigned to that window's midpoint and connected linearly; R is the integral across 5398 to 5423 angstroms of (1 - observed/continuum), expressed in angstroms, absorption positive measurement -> 1.3 angstroms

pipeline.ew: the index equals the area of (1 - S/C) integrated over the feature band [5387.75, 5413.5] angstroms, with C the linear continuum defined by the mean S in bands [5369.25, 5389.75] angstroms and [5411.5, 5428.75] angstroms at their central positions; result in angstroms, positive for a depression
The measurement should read 0.8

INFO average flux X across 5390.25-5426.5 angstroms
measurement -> 14.5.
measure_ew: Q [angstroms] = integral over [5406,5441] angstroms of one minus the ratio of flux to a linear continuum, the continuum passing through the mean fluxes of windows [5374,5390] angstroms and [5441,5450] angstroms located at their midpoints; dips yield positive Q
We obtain 0.6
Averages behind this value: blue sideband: 15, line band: 14.9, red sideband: 15.2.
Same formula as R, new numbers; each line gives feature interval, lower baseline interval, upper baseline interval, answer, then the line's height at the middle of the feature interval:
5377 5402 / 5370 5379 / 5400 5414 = -0.6 angstroms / 14.5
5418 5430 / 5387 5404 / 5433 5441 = -0.5 angstroms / 14.8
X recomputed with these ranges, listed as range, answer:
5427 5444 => 15.4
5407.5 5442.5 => 15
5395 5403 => 15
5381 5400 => 14.7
